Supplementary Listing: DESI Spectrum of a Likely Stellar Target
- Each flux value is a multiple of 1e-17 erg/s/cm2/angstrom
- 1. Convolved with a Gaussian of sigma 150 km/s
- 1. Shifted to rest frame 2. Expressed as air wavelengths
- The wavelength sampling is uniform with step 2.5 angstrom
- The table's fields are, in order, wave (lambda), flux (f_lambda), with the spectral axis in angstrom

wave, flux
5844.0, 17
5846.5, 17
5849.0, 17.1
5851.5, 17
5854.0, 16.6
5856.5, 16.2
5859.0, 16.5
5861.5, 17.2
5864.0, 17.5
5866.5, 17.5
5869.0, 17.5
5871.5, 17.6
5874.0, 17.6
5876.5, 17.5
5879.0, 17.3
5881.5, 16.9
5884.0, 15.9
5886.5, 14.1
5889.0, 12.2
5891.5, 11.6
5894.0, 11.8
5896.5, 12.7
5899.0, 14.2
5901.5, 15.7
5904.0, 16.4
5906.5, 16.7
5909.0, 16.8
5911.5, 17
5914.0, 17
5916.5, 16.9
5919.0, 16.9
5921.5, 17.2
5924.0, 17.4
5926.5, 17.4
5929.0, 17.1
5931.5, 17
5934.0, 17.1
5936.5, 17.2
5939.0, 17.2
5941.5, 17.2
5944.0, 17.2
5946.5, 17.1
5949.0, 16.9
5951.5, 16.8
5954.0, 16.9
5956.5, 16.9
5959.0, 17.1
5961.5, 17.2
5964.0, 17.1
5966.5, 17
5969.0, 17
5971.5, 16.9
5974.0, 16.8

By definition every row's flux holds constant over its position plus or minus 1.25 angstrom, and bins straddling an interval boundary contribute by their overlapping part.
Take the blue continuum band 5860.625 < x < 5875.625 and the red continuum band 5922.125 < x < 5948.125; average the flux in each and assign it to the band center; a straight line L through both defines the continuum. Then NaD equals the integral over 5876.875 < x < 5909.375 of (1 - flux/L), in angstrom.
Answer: 4.8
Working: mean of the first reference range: 17.5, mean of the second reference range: 17.2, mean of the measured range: 14.8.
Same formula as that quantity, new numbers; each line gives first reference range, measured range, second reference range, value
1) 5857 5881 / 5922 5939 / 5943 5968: -0.10 angstrom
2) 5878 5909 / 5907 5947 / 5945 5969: -3.01 angstrom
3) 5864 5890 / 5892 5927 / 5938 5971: 1.78 angstrom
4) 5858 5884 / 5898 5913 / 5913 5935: 0.86 angstrom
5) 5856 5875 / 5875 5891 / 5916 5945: 1.60 angstrom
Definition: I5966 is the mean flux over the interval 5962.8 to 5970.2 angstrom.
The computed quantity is 17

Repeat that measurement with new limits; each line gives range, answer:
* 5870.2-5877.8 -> 17.6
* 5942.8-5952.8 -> 17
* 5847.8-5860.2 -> 16.7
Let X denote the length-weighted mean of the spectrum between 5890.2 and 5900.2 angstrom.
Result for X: 12.6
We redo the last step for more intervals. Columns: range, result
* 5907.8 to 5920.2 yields 16.9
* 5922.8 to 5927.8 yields 17.4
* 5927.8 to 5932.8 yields 17.1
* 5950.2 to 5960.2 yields 16.9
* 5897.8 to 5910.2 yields 16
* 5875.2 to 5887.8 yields 16.3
